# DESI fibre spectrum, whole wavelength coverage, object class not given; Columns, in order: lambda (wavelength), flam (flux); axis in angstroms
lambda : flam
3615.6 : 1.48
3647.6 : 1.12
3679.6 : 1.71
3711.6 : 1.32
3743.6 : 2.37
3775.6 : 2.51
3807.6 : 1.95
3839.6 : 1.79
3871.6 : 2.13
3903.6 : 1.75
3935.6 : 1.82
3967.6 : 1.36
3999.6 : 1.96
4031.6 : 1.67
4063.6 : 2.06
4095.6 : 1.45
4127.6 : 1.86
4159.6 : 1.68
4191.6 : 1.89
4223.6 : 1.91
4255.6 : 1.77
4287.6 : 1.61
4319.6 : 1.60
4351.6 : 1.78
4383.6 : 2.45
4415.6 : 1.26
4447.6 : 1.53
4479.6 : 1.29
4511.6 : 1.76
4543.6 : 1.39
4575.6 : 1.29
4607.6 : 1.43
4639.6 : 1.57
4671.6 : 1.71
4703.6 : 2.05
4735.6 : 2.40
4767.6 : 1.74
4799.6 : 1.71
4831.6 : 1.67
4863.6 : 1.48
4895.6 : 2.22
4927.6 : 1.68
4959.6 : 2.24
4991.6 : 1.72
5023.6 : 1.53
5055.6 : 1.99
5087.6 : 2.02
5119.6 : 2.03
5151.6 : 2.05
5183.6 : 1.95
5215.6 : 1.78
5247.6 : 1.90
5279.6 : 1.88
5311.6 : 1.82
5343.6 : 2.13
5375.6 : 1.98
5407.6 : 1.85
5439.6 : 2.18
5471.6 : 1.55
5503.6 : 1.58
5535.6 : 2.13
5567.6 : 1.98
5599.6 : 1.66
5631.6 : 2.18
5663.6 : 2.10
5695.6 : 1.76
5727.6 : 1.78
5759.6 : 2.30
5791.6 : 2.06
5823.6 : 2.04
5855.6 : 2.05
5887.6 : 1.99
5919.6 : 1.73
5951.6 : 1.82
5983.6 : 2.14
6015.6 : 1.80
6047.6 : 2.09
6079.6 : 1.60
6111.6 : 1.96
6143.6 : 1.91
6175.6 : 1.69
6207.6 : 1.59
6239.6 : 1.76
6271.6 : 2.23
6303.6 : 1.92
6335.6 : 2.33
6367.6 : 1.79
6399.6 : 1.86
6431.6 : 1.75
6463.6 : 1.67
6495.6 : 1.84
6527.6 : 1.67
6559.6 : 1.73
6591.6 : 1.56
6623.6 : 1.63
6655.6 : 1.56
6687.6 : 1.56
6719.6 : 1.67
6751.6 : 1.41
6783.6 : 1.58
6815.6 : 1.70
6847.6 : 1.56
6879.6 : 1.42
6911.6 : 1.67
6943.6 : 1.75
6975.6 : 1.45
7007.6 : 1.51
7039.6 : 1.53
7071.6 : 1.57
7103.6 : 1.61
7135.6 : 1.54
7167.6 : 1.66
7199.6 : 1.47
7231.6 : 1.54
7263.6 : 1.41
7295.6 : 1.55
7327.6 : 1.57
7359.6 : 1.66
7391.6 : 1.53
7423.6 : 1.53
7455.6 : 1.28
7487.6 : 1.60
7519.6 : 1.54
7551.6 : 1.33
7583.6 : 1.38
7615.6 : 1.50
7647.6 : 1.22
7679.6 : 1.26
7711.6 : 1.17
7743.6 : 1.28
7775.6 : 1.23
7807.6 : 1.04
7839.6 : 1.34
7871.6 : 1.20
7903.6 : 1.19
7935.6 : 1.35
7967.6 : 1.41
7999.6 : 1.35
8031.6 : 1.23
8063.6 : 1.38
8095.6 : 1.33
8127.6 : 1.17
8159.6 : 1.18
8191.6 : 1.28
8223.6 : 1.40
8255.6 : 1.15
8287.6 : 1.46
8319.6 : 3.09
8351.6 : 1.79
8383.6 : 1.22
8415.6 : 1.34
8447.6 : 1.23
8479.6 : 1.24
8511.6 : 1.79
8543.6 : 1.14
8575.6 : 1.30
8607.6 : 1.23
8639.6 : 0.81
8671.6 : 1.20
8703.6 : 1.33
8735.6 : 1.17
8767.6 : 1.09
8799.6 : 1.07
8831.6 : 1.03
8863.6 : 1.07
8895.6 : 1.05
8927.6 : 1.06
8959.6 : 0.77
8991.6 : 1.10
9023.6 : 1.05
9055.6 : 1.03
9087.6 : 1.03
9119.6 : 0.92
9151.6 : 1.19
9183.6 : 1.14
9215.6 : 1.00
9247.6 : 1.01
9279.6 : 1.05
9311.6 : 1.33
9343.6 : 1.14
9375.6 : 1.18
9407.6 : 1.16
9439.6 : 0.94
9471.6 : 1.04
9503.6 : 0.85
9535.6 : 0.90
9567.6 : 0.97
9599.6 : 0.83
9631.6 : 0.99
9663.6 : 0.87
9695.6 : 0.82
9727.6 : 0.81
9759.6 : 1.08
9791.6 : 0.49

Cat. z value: 0.266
